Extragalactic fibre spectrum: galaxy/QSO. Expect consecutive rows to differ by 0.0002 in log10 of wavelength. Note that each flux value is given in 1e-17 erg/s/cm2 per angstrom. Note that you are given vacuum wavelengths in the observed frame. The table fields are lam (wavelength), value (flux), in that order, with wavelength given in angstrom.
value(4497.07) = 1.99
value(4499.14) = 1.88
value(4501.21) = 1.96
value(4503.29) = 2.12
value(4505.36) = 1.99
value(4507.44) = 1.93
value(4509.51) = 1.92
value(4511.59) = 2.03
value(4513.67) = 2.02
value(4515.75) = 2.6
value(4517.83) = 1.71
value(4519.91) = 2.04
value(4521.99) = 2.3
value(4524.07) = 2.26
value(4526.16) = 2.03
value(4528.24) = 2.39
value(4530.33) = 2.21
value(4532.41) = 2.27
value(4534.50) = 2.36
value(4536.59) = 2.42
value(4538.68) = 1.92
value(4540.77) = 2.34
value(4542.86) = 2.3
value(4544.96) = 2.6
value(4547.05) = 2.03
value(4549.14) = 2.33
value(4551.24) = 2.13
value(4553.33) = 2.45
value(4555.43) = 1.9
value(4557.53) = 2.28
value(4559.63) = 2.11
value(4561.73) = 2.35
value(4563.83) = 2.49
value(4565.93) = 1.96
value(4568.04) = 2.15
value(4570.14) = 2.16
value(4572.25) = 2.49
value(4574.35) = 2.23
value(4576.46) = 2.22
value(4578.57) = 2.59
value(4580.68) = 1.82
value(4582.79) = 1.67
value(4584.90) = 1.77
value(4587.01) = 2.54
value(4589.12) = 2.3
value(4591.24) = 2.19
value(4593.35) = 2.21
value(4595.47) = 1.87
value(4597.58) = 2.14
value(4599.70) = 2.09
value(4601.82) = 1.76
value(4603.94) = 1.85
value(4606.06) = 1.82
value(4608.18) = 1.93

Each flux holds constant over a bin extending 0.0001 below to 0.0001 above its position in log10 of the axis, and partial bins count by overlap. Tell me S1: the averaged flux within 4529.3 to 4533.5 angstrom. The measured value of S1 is 2.24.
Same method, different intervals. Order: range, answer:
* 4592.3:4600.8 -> 2.08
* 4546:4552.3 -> 2.17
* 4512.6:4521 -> 2.09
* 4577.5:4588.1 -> 2.08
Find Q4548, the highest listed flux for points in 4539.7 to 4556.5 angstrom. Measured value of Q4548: 2.6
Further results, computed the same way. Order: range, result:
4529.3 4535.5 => 2.36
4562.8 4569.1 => 2.49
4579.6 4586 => 1.82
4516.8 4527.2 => 2.3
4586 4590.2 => 2.54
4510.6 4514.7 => 2.03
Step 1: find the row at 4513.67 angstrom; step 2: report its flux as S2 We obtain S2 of 2.02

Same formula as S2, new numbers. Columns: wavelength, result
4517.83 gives 1.71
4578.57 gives 2.59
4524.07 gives 2.26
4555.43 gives 1.9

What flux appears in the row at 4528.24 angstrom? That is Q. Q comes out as 2.39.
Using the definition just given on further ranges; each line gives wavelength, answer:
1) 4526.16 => 2.03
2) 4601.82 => 1.76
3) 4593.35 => 2.21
